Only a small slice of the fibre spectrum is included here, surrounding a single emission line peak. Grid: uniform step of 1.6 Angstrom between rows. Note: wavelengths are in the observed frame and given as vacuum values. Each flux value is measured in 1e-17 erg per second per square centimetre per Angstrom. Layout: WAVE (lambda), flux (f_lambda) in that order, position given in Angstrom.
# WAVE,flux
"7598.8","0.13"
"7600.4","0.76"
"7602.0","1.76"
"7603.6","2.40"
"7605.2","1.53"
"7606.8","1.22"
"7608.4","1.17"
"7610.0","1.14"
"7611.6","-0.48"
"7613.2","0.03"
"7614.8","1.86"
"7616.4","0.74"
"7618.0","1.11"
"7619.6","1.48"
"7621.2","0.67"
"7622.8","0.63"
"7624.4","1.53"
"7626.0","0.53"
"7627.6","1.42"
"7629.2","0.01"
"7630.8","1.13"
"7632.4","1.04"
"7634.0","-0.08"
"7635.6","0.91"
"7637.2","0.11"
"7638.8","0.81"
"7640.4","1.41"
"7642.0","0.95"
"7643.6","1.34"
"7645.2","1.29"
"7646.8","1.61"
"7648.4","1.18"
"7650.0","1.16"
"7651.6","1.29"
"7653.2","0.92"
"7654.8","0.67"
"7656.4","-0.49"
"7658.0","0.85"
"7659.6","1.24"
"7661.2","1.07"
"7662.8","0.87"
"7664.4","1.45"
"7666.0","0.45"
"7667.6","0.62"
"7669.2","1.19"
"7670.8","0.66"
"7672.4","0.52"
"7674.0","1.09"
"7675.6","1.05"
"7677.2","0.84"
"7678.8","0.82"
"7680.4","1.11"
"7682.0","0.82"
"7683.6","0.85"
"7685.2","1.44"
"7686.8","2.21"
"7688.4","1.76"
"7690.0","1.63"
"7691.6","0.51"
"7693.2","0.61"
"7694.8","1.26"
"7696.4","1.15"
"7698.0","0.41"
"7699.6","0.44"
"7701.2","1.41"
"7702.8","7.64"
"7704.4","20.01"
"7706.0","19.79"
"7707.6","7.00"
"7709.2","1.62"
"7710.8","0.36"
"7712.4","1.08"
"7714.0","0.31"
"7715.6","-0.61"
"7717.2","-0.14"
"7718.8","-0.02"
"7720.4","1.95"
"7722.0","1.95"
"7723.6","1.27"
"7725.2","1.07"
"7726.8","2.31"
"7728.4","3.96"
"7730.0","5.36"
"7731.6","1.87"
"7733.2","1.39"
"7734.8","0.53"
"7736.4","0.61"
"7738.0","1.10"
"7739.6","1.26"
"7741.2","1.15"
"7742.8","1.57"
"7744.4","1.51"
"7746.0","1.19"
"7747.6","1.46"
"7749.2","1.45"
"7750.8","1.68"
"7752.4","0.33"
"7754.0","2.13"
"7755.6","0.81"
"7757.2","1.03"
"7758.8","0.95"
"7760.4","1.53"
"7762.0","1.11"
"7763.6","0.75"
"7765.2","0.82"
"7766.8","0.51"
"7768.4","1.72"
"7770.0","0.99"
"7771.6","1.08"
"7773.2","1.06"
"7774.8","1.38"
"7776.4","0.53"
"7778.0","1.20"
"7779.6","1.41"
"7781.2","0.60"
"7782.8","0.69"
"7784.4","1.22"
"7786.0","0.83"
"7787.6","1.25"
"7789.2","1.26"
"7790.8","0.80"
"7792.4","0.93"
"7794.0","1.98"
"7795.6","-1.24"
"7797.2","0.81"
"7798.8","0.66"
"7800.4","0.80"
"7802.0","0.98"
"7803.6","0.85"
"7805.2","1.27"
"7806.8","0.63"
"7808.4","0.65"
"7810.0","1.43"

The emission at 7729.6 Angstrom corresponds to [N II]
